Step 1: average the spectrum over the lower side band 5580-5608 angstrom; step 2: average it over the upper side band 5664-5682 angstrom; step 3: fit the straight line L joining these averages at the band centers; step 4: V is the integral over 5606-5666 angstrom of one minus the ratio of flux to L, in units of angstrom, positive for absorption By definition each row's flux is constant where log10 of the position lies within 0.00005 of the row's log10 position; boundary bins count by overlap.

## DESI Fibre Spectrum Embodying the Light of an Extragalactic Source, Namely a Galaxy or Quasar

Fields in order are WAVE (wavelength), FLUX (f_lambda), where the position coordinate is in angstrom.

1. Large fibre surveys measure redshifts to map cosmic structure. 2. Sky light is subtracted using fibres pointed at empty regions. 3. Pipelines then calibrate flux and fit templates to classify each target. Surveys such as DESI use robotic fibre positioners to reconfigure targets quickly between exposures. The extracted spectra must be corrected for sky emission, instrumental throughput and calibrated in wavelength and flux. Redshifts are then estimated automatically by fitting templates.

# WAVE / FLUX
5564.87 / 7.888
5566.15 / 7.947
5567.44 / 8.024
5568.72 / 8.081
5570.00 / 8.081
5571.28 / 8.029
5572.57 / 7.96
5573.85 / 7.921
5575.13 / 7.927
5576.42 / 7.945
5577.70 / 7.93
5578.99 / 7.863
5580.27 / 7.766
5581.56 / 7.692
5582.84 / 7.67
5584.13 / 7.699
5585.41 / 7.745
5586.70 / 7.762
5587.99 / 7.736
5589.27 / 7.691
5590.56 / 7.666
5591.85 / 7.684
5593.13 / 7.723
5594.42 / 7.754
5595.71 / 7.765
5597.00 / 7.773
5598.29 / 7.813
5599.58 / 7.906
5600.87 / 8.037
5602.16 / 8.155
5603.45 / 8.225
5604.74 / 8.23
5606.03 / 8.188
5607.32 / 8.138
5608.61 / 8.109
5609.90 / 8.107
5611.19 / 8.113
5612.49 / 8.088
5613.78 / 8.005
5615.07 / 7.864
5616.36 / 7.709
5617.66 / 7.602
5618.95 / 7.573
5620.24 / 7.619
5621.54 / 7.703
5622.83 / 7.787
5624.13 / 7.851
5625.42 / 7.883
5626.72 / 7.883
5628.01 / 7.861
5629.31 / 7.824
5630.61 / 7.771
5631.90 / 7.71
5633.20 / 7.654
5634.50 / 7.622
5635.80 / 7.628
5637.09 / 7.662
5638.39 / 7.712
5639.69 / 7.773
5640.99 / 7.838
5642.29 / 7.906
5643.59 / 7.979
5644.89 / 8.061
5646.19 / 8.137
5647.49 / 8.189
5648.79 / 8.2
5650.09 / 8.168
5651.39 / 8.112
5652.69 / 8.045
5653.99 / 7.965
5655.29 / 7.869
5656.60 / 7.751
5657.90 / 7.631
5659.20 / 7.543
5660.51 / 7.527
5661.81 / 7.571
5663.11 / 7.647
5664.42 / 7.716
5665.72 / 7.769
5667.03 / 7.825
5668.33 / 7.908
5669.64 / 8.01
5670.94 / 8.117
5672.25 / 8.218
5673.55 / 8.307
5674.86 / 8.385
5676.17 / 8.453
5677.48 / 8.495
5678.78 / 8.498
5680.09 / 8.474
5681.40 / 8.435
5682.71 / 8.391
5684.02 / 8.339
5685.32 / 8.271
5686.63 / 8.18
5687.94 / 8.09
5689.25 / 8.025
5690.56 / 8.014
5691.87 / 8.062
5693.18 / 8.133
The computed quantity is 1.4 angstrom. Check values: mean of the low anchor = 7.86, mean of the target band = 7.85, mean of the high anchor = 8.19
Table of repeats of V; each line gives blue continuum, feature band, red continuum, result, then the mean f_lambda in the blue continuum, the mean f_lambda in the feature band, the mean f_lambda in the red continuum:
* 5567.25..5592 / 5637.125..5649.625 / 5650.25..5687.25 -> 0.0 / 7.84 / 7.96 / 8.05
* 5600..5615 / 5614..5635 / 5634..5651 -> 0.7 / 8.12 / 7.75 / 7.92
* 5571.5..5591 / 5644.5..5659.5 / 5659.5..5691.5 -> 0.1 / 7.8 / 7.98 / 8.1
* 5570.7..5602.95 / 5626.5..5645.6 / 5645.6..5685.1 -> 0.4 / 7.82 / 7.79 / 8.06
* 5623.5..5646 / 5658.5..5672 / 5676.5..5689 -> 0.6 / 7.81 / 7.78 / 8.35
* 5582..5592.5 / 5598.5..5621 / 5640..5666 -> -0.6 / 7.71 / 7.98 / 7.88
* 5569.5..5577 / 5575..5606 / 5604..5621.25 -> 0.4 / 7.97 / 7.84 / 7.95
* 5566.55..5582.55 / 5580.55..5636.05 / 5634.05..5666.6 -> 0.4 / 7.93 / 7.84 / 7.84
